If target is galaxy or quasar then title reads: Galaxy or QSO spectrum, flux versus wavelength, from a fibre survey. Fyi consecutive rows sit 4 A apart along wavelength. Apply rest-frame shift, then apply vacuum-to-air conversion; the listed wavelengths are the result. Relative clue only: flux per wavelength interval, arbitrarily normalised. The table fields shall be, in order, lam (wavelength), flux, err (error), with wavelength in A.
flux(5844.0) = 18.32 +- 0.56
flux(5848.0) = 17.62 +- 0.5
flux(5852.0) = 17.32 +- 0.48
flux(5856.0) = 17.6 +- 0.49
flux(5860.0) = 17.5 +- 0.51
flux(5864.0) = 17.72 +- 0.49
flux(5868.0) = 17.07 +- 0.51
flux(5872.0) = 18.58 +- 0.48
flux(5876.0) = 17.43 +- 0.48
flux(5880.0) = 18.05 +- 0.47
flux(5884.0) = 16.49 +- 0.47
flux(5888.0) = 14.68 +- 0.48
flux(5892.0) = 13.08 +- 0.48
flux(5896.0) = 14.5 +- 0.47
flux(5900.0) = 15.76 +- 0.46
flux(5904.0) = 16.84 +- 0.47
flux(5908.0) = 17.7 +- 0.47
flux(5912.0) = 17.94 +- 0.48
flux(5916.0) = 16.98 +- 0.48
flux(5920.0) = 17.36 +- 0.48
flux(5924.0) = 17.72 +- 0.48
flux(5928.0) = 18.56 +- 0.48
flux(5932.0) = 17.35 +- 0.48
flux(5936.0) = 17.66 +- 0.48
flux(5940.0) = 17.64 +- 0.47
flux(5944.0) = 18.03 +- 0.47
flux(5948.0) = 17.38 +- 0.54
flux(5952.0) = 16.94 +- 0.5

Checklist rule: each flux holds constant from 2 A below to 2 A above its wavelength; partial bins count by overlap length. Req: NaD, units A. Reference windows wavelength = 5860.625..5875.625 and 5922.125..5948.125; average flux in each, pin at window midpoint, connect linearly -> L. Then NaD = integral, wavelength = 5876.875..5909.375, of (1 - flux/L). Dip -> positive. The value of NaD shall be 3.4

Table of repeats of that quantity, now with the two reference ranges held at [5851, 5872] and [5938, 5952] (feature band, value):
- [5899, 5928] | 0.4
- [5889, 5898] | 1.9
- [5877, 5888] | 0.5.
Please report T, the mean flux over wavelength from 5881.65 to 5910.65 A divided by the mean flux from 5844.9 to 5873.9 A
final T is 0.9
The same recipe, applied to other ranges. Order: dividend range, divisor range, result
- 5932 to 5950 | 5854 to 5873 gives 1.00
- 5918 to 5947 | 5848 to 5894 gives 1.05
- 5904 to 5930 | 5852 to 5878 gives 1.00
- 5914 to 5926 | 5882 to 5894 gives 1.18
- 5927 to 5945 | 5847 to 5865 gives 1.01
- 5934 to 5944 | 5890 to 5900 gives 1.25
